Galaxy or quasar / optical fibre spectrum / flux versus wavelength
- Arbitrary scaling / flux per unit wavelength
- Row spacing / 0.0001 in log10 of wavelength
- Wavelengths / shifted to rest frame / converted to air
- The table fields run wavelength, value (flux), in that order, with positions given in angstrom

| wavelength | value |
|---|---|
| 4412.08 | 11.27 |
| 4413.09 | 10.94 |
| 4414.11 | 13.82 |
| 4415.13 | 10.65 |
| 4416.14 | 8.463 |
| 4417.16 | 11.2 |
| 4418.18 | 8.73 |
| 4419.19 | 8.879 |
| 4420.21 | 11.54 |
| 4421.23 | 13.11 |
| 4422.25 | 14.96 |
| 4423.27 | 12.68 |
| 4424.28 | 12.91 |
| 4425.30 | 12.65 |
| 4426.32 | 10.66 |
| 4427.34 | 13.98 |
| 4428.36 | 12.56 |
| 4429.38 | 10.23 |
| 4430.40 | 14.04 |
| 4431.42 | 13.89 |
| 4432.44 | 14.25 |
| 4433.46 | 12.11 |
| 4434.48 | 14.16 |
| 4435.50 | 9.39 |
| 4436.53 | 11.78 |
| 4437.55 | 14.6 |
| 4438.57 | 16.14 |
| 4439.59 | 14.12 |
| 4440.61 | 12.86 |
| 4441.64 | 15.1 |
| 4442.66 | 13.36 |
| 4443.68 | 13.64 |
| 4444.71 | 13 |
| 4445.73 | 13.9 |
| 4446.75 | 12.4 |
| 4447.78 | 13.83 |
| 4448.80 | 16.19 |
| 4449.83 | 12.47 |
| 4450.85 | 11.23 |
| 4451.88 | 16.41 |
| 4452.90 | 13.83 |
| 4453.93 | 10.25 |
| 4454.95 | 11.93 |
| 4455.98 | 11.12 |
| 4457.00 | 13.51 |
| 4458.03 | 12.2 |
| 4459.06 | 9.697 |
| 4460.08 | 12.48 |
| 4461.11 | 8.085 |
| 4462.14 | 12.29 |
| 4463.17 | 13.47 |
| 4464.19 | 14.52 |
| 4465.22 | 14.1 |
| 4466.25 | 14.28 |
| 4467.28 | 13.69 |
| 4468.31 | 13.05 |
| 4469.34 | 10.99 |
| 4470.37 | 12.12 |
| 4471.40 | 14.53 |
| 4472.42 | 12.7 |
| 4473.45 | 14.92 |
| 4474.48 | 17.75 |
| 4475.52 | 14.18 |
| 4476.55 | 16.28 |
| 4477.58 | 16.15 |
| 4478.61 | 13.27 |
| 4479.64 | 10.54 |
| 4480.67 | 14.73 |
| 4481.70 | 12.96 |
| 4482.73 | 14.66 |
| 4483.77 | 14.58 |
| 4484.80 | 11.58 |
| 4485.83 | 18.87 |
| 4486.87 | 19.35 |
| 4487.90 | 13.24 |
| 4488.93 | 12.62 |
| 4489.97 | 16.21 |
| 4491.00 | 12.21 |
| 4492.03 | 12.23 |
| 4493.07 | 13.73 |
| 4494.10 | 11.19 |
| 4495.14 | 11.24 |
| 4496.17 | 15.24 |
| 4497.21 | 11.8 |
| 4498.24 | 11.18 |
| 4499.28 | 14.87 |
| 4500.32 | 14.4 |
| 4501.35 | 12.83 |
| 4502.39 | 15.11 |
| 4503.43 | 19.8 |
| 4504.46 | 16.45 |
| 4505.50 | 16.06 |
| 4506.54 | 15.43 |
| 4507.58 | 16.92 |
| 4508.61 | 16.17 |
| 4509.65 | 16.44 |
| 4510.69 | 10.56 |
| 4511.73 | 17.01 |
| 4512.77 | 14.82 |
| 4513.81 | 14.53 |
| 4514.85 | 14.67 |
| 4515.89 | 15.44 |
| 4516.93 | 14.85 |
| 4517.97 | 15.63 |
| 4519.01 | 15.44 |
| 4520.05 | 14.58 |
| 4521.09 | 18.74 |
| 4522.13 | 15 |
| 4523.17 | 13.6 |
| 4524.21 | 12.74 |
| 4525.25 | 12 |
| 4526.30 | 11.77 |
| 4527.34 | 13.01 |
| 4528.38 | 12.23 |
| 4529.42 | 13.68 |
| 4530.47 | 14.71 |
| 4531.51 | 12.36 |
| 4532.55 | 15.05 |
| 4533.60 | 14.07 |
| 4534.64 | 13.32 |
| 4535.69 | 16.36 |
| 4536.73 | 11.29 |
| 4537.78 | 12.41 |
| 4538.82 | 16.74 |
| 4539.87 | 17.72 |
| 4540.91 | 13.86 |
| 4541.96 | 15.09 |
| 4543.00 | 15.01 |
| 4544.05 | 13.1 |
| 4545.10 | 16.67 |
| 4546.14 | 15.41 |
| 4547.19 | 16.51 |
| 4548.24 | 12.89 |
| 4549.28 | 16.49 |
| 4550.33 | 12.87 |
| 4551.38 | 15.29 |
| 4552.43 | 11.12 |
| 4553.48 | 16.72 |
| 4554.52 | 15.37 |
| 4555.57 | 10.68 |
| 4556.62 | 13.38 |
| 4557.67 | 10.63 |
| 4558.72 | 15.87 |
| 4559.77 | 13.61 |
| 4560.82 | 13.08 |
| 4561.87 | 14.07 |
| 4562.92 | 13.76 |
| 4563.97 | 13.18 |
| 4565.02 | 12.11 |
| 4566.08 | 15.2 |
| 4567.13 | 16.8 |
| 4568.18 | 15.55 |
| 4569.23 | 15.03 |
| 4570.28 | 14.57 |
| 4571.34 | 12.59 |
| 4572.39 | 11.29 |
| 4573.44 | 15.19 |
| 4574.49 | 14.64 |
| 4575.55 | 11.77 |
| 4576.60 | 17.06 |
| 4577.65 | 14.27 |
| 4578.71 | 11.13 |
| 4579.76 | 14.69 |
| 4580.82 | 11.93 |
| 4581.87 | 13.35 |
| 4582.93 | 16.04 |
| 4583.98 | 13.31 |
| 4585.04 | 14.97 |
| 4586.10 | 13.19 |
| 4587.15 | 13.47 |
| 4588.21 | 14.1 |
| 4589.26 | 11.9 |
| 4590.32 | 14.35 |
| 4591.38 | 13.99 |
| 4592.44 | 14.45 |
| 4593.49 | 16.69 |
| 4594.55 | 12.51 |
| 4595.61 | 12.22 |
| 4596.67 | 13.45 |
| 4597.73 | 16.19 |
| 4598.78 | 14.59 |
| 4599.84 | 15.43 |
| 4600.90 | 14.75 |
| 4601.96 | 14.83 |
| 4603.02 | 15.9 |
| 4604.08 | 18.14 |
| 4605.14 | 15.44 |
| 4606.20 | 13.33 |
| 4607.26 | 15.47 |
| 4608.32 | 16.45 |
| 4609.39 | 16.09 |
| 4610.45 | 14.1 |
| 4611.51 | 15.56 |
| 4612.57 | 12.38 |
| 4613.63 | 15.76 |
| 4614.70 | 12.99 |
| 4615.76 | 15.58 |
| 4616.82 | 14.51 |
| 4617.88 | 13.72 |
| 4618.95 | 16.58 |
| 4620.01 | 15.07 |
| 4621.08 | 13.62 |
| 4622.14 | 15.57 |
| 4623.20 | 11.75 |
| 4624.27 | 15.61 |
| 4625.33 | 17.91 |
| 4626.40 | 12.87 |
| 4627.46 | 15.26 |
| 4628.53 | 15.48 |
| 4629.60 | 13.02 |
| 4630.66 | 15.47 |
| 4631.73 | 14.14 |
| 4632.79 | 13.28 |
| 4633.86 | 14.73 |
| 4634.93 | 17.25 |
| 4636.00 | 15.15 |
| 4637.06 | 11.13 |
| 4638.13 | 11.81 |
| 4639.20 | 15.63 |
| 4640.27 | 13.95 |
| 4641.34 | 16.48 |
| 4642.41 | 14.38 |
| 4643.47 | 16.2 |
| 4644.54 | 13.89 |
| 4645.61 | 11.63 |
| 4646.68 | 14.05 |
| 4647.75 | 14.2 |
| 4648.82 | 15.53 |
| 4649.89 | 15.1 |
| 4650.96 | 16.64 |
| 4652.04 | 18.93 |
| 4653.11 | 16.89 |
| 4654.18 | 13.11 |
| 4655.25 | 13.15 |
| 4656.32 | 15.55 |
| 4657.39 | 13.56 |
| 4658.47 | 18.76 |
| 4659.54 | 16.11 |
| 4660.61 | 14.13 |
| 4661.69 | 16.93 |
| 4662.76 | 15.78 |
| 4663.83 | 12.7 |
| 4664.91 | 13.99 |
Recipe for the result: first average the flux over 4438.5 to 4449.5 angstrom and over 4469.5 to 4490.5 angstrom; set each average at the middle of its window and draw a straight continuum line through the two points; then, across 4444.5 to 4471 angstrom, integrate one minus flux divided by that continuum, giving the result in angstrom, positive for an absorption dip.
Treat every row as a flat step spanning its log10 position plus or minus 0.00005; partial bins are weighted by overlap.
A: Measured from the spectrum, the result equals 2.6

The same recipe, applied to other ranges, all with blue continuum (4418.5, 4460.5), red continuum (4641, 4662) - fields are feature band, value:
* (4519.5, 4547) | -0.73 angstrom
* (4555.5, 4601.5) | 1.59 angstrom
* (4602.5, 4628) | -0.28 angstrom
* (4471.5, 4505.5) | -2.27 angstrom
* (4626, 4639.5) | 0.71 angstrom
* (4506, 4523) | -2.05 angstrom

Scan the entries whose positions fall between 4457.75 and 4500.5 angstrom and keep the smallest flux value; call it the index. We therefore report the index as 8.085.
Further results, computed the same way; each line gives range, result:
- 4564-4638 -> 11.13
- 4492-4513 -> 10.56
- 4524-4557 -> 10.68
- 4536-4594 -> 10.63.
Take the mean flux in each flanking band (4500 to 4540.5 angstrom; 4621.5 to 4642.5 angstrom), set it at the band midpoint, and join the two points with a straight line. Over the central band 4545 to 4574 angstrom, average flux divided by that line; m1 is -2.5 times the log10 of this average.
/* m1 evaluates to 0.041 mag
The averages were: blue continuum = 14.7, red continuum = 14.5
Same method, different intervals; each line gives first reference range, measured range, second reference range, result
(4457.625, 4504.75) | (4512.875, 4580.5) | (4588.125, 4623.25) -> 0.00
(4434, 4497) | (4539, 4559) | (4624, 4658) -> -0.03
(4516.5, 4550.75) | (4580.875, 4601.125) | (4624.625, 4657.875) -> 0.04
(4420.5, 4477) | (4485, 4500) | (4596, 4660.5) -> -0.02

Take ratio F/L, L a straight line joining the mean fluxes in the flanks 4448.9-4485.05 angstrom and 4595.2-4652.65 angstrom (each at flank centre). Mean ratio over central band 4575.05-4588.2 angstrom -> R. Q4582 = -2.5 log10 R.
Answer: 0.05 mag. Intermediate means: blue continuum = 13.2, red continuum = 14.8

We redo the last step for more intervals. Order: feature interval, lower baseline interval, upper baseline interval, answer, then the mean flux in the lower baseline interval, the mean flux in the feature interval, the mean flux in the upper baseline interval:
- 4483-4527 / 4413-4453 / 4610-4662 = -0.08 mag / 12.8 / 14.5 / 14.8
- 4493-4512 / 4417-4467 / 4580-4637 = -0.09 mag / 12.8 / 14.5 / 14.6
